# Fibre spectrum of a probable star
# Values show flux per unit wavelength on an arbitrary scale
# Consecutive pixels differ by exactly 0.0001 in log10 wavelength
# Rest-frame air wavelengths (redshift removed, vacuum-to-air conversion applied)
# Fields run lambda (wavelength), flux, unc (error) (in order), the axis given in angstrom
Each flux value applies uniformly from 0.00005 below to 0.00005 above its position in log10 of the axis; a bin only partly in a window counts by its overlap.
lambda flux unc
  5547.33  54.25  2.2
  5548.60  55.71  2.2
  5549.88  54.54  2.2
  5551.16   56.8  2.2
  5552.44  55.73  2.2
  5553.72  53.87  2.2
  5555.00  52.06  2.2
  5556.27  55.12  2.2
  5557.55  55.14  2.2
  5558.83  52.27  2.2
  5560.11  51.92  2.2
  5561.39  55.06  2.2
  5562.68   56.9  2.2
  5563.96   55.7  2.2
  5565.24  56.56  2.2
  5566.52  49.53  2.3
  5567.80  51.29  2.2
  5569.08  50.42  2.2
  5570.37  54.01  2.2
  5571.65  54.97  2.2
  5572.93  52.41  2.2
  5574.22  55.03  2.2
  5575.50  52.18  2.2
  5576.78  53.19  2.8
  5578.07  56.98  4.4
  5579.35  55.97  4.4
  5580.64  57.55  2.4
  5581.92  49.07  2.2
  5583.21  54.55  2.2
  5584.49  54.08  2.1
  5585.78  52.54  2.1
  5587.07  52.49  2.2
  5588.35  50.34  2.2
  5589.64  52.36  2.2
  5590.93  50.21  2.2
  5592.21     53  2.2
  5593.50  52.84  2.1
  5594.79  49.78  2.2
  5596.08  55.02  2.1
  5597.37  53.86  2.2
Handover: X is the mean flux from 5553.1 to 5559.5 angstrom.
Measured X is 53.7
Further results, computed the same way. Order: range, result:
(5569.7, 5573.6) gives 53.7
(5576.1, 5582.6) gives 54.5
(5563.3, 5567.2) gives 54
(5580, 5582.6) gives 53.3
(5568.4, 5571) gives 52.1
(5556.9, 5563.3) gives 54.2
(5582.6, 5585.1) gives 54.4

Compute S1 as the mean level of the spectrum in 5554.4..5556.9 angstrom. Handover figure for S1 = 53.8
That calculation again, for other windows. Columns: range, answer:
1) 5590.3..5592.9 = 51.7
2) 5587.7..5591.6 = 51.1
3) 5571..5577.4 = 53.6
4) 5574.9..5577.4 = 52.8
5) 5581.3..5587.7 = 52.5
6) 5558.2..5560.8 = 52.2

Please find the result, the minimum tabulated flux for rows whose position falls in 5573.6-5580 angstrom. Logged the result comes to 52.18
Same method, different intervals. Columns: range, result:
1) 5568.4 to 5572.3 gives 50.42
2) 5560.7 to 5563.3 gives 55.06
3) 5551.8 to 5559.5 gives 52.06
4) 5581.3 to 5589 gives 49.07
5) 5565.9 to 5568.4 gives 49.53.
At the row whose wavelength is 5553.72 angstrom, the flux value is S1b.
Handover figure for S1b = 53.87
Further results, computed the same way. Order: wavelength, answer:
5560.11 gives 51.92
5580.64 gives 57.55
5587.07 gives 52.49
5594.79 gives 49.78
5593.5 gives 52.84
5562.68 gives 56.9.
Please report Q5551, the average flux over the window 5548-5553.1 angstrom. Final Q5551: 55.6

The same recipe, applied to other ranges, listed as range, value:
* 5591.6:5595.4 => 51.8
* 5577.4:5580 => 56.3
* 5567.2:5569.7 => 50.9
